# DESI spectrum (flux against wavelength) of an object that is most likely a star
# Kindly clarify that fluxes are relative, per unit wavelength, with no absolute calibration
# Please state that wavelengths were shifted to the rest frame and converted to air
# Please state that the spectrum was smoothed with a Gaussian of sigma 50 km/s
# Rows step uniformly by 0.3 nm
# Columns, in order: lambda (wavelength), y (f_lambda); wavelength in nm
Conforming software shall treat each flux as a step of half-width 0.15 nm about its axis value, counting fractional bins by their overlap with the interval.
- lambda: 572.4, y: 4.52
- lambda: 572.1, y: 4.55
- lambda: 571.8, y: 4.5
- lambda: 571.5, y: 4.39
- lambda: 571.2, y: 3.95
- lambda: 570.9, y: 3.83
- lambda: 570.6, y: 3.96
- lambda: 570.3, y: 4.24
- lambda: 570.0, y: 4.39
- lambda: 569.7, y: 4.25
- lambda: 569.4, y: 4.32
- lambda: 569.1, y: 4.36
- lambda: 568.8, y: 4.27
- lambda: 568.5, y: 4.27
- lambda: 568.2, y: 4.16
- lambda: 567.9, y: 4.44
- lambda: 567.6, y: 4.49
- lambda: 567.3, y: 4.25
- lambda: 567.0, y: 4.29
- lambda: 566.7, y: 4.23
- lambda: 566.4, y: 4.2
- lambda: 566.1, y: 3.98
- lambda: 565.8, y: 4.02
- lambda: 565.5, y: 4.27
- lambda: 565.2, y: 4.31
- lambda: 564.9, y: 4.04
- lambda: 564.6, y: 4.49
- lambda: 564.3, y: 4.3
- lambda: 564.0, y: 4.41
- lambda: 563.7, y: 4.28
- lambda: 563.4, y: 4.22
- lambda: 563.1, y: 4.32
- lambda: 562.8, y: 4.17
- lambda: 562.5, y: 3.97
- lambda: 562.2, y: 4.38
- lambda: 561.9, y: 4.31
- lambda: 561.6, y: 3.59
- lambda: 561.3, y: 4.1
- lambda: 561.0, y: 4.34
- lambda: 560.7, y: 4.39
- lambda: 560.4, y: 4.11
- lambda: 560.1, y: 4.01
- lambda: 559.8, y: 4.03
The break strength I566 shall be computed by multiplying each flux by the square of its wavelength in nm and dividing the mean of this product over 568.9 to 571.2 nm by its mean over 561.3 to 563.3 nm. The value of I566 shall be 1.04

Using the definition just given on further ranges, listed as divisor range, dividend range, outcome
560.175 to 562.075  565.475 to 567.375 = 1.03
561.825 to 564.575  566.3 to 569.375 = 1.02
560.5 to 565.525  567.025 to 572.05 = 1.03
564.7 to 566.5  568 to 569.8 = 1.04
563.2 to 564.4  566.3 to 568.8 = 1.01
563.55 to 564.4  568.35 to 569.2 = 1.01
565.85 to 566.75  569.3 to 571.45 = 1.02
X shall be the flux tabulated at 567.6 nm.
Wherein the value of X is 4.49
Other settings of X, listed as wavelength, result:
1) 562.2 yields 4.38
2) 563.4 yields 4.22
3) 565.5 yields 4.27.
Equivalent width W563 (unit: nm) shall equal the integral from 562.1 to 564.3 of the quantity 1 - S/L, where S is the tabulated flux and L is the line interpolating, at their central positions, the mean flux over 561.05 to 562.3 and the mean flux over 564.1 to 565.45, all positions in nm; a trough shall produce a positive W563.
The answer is -0.03 nm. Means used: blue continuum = 4.1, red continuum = 4.29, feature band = 4.25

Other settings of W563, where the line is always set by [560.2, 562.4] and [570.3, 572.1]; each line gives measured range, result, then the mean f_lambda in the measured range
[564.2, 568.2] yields -0.079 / 4.25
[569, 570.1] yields -0.041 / 4.33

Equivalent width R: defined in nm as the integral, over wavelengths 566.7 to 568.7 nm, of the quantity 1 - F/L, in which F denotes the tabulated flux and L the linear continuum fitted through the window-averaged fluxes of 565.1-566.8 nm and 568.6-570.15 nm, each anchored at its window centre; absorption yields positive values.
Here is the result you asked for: -0.03 nm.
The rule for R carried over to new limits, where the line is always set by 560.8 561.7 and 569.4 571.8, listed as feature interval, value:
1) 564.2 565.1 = -0.04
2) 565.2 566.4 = 0.00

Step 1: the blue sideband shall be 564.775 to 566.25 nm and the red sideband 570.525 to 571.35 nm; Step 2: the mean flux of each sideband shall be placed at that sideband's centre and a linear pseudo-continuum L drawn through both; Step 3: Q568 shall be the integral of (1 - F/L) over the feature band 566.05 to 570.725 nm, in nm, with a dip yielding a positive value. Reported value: -0.30 nm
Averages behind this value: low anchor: 4.13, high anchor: 3.91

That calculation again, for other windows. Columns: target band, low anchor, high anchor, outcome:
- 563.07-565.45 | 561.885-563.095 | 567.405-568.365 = -0.02 nm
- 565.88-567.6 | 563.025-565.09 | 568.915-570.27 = 0.04 nm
